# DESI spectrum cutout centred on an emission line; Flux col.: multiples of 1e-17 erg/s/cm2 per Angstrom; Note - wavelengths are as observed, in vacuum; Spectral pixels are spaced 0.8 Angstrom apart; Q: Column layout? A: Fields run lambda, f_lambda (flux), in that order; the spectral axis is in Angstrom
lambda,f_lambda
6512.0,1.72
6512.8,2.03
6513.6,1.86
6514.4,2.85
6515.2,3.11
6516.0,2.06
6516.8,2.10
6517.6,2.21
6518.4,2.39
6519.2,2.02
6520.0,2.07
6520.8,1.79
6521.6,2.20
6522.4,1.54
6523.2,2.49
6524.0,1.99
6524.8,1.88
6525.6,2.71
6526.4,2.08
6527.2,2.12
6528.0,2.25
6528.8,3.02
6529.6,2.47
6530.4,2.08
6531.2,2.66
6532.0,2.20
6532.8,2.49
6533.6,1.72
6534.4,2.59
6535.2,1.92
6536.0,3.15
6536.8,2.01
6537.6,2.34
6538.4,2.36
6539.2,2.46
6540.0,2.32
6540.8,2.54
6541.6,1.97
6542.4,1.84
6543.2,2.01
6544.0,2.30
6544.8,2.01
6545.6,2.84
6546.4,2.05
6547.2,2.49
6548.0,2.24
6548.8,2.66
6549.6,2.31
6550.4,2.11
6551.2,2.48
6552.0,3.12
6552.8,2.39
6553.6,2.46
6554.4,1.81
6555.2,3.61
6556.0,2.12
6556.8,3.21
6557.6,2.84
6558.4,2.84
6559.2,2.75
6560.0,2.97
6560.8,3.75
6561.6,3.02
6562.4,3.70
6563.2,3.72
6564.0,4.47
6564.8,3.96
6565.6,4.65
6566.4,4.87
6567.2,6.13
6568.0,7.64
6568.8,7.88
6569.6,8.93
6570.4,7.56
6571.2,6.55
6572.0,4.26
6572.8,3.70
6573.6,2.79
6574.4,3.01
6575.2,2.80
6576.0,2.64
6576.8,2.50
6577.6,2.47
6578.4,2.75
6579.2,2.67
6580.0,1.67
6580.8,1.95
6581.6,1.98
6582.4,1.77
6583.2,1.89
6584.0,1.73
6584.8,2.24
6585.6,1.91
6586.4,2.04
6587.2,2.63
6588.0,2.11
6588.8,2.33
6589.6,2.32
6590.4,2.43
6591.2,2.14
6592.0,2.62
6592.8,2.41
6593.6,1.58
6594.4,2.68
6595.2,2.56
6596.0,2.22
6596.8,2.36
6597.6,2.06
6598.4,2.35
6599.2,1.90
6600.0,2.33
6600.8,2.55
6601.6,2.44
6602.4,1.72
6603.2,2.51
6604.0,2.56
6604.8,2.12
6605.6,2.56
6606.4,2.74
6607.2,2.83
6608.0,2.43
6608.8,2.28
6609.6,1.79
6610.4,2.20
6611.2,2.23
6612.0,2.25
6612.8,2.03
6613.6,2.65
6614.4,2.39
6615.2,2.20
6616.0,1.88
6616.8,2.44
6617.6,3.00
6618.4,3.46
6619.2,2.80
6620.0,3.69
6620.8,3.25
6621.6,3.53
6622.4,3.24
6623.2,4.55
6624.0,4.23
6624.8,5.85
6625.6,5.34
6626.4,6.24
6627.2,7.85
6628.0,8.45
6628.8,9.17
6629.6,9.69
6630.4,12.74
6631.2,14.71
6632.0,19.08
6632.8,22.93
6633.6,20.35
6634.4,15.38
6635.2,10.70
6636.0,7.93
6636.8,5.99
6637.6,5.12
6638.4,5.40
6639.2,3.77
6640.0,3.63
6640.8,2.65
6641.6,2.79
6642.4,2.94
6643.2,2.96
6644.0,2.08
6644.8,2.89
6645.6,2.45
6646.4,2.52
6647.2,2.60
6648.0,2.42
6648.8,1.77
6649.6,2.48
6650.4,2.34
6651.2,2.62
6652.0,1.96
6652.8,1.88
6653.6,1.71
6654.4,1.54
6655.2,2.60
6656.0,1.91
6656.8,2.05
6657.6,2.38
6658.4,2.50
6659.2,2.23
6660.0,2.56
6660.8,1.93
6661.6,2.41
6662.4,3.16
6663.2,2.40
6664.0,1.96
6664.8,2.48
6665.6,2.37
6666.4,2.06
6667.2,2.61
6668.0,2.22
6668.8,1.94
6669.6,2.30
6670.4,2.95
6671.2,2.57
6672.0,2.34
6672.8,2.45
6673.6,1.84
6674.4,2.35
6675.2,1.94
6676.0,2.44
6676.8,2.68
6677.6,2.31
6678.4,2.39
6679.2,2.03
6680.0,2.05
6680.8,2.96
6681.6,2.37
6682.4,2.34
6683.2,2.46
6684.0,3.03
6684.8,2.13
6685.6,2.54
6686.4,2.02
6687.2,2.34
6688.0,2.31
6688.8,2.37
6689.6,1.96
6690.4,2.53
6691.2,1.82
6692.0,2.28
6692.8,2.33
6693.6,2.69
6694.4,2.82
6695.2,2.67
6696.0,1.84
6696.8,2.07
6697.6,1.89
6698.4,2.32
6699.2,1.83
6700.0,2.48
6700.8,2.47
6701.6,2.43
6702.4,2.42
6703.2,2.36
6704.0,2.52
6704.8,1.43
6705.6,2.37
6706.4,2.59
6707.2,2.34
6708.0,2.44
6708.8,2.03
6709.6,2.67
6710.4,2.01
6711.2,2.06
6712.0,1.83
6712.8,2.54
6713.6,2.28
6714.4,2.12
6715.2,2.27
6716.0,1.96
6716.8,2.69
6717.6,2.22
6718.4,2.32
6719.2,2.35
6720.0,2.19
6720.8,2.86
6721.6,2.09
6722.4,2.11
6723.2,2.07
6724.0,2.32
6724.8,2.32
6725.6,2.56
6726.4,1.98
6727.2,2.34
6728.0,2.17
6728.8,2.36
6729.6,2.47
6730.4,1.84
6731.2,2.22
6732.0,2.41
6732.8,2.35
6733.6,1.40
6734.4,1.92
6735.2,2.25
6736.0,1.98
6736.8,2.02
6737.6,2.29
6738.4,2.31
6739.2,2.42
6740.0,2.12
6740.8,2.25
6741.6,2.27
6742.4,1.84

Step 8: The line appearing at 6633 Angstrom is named [O III]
